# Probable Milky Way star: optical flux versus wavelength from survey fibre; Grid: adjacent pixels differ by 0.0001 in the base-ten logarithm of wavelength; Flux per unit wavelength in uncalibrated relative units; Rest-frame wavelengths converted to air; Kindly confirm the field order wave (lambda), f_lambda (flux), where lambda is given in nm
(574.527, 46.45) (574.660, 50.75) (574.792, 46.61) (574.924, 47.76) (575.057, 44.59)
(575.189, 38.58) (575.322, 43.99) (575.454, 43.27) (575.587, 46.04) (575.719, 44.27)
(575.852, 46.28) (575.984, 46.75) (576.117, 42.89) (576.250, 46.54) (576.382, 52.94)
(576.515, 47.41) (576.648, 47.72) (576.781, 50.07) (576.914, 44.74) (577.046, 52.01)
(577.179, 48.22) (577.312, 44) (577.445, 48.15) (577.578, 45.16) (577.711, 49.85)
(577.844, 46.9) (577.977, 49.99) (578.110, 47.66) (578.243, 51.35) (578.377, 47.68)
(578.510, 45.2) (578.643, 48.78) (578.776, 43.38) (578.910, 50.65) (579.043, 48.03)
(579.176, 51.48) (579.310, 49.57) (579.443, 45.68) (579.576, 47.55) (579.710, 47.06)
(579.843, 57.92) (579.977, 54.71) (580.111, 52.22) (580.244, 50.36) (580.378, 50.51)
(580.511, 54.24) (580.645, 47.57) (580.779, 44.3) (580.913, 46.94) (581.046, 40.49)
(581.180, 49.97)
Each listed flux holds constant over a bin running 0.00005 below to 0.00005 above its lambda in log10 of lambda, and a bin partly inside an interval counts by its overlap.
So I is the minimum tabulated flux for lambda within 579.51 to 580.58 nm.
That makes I 47.06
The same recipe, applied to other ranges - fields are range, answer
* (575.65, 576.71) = 42.89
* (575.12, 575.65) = 38.58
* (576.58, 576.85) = 47.72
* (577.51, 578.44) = 45.16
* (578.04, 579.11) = 43.38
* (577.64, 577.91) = 46.9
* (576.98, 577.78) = 44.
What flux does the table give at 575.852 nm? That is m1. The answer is 46.28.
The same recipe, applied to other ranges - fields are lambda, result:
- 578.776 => 43.38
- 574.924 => 47.76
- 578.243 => 51.35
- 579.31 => 49.57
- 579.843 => 57.92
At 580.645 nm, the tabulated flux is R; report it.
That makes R 47.57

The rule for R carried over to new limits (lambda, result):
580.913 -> 46.94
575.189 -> 38.58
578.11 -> 47.66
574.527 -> 46.45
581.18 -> 49.97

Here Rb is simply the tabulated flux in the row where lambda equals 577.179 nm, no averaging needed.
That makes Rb 48.22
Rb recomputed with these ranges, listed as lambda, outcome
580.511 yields 54.24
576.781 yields 50.07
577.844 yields 46.9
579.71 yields 47.06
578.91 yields 50.65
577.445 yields 48.15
